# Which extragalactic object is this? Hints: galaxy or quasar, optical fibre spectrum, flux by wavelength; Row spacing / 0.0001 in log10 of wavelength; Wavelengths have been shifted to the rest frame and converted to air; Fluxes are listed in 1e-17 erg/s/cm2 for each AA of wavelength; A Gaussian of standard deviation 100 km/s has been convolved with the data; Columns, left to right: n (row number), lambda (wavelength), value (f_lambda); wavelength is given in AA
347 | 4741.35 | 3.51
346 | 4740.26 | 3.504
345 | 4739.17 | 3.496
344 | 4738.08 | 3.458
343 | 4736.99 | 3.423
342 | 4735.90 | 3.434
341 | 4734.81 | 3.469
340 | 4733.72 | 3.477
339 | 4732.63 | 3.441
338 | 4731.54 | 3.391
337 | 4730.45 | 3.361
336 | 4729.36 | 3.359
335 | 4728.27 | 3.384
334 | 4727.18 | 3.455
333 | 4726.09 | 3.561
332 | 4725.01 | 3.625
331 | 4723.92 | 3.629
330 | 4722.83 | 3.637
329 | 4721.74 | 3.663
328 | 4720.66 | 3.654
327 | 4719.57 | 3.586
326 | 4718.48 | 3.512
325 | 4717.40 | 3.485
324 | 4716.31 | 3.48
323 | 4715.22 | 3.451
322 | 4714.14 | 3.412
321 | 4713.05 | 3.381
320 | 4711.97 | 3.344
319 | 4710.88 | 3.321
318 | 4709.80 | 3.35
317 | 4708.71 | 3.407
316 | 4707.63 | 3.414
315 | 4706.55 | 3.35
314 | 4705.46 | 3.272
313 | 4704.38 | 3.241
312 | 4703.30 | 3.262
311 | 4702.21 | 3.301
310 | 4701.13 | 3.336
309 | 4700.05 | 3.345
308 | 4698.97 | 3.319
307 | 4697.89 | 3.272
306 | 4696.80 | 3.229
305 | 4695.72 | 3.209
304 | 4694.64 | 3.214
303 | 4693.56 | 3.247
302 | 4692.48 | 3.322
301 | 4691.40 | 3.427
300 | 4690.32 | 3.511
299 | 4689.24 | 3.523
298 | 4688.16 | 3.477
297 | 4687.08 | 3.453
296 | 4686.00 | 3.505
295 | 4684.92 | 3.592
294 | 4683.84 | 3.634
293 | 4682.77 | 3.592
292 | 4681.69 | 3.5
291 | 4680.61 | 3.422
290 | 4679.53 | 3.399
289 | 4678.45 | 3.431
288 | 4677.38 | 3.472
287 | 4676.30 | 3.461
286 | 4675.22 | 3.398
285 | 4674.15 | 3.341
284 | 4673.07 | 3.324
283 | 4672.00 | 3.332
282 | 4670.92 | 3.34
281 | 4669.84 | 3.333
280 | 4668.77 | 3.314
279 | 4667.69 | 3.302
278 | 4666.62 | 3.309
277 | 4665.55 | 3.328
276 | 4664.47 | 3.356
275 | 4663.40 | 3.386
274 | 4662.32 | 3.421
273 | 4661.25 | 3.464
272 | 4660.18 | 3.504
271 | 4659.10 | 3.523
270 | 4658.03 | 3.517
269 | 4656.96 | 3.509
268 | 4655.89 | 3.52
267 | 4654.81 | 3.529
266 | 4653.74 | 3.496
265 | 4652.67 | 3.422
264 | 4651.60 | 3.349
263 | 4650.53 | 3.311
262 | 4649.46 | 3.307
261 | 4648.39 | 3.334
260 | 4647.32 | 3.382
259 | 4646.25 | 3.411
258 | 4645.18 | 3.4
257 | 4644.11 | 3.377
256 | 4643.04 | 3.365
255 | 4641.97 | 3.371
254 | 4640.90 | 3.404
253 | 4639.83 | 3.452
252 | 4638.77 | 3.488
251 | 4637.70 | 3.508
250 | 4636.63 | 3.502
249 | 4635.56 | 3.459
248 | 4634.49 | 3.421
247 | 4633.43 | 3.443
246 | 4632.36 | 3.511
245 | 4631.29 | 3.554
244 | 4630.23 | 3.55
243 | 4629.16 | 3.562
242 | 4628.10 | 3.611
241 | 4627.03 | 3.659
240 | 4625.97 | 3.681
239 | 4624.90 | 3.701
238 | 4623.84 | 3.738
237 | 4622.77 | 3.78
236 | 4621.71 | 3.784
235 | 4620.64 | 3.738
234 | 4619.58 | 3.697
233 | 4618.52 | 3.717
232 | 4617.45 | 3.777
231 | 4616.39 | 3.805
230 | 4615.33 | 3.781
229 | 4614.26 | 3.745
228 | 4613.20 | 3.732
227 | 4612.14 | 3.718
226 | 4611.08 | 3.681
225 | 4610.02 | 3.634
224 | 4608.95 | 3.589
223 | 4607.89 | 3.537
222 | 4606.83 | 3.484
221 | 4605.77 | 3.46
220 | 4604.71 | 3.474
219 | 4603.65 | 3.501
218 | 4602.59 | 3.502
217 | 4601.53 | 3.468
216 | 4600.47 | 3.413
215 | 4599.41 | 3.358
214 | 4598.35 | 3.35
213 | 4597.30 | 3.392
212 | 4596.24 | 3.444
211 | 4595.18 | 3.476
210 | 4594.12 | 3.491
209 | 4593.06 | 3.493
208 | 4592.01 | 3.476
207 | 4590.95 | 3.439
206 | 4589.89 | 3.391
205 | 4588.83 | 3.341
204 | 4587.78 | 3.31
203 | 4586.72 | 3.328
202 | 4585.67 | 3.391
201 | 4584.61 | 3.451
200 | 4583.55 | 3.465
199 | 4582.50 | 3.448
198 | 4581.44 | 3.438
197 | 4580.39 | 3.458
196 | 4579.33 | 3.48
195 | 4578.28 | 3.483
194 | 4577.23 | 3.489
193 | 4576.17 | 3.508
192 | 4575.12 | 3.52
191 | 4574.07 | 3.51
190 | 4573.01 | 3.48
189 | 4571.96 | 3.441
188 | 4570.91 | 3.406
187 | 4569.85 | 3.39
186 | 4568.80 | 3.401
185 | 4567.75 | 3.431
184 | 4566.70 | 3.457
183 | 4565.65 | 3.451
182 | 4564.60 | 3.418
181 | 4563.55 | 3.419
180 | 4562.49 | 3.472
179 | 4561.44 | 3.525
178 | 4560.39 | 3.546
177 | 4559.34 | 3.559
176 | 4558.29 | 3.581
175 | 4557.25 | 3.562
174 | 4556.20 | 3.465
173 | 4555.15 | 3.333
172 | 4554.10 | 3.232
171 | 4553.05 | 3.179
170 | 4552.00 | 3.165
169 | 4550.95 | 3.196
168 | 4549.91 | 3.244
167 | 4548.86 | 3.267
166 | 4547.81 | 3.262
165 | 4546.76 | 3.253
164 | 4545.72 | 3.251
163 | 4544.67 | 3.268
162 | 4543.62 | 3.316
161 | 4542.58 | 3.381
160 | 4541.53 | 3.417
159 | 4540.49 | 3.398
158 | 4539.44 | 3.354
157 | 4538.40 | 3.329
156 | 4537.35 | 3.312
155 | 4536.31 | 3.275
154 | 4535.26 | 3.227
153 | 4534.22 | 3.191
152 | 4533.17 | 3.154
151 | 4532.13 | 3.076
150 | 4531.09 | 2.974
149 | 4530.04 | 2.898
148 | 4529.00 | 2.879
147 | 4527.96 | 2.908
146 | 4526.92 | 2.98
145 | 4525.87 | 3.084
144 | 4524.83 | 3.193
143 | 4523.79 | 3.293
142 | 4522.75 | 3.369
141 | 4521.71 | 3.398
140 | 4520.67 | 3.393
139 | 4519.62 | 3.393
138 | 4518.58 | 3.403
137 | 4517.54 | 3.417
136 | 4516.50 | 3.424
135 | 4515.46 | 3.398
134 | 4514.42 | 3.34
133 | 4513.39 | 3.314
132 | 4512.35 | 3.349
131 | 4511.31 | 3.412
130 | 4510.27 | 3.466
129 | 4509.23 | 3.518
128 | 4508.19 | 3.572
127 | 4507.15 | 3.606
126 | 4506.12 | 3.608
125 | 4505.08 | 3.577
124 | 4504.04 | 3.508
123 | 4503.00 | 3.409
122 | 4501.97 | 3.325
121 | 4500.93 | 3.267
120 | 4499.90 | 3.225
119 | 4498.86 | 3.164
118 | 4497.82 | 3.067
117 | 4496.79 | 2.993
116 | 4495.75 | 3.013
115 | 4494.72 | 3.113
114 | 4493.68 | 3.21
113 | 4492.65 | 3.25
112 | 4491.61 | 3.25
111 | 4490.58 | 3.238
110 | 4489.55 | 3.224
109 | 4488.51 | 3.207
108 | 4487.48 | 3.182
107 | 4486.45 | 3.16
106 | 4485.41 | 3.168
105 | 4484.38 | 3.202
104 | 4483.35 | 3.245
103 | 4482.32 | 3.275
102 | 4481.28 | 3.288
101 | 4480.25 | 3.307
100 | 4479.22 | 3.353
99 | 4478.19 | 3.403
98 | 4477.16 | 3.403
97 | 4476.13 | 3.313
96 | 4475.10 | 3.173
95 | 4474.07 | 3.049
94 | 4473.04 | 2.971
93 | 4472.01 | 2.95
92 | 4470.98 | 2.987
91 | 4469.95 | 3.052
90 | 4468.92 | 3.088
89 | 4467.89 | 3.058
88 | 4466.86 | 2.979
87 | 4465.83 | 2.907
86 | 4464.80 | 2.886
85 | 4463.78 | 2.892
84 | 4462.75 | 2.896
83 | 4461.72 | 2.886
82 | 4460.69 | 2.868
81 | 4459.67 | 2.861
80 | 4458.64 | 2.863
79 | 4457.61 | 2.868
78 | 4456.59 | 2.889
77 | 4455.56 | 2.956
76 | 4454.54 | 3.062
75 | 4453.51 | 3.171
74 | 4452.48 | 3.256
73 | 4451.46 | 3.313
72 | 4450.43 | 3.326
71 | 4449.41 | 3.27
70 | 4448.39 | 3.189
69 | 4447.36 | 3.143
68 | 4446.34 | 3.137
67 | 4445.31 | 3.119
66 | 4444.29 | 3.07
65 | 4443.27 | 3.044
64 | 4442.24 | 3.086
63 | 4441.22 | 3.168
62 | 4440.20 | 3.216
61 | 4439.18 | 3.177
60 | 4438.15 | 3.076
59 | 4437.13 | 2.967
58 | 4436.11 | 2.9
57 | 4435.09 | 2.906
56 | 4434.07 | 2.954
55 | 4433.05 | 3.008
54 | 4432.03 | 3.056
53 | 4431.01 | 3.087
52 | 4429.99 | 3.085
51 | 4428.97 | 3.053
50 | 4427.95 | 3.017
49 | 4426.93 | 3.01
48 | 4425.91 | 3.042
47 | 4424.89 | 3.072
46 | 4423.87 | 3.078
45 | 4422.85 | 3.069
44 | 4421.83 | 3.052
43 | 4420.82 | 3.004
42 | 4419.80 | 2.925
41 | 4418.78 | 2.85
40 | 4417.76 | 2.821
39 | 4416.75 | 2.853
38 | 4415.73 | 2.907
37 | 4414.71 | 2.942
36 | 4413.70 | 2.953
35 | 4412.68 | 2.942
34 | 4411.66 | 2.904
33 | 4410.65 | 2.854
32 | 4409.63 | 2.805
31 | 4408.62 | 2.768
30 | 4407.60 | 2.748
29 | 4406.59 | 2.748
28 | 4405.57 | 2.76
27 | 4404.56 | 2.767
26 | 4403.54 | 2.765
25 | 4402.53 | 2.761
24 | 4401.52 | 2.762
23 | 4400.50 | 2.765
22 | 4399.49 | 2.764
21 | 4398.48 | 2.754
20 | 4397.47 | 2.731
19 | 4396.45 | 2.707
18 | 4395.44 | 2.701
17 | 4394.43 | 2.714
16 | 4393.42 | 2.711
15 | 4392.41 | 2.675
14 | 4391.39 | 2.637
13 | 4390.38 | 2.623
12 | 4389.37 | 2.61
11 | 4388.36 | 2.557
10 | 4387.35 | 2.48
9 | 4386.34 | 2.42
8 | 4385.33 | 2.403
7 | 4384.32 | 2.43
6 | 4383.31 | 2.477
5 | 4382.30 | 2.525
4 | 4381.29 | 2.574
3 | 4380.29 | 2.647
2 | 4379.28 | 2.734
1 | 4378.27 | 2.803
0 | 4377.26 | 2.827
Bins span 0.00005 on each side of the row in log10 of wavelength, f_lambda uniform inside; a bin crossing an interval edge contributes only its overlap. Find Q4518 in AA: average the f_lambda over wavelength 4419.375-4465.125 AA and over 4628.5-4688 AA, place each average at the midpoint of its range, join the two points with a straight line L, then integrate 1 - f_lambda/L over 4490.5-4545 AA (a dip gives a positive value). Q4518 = -1.72 AA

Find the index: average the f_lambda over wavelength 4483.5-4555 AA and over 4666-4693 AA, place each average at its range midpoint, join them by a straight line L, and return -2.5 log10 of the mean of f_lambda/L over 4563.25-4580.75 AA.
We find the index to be -0.04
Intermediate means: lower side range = 3.27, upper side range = 3.43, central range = 3.46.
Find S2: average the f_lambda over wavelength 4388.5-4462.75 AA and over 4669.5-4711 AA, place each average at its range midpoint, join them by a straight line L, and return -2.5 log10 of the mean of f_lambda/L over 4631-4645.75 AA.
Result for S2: -0.05 mag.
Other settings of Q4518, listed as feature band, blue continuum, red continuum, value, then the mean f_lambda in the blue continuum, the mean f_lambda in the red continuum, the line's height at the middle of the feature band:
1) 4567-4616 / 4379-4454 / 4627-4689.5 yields -2.9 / 2.89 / 3.44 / 3.29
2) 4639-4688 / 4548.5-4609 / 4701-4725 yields 0.2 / 3.43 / 3.44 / 3.43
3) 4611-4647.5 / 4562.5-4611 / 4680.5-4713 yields -1.7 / 3.45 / 3.38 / 3.42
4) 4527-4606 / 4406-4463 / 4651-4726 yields -3.5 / 3.01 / 3.42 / 3.22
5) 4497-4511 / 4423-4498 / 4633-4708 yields -1.1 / 3.1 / 3.4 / 3.16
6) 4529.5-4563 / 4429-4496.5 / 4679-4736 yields -0.9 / 3.1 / 3.43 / 3.21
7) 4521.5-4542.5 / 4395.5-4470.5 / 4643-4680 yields -0.2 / 2.97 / 3.4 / 3.15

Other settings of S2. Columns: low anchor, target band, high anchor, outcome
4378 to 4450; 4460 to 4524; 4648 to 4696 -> -0.07 mag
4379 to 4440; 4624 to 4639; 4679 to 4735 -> -0.09 mag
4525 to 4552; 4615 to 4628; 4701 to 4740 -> -0.13 mag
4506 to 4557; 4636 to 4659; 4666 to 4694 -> -0.01 mag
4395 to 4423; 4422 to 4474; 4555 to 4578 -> -0.02 mag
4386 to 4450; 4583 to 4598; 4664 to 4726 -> -0.07 mag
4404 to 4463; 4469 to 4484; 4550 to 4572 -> -0.02 mag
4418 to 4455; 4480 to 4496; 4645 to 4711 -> -0.02 mag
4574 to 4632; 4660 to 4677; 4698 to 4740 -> 0.04 mag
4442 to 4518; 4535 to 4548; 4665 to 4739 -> -0.02 mag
